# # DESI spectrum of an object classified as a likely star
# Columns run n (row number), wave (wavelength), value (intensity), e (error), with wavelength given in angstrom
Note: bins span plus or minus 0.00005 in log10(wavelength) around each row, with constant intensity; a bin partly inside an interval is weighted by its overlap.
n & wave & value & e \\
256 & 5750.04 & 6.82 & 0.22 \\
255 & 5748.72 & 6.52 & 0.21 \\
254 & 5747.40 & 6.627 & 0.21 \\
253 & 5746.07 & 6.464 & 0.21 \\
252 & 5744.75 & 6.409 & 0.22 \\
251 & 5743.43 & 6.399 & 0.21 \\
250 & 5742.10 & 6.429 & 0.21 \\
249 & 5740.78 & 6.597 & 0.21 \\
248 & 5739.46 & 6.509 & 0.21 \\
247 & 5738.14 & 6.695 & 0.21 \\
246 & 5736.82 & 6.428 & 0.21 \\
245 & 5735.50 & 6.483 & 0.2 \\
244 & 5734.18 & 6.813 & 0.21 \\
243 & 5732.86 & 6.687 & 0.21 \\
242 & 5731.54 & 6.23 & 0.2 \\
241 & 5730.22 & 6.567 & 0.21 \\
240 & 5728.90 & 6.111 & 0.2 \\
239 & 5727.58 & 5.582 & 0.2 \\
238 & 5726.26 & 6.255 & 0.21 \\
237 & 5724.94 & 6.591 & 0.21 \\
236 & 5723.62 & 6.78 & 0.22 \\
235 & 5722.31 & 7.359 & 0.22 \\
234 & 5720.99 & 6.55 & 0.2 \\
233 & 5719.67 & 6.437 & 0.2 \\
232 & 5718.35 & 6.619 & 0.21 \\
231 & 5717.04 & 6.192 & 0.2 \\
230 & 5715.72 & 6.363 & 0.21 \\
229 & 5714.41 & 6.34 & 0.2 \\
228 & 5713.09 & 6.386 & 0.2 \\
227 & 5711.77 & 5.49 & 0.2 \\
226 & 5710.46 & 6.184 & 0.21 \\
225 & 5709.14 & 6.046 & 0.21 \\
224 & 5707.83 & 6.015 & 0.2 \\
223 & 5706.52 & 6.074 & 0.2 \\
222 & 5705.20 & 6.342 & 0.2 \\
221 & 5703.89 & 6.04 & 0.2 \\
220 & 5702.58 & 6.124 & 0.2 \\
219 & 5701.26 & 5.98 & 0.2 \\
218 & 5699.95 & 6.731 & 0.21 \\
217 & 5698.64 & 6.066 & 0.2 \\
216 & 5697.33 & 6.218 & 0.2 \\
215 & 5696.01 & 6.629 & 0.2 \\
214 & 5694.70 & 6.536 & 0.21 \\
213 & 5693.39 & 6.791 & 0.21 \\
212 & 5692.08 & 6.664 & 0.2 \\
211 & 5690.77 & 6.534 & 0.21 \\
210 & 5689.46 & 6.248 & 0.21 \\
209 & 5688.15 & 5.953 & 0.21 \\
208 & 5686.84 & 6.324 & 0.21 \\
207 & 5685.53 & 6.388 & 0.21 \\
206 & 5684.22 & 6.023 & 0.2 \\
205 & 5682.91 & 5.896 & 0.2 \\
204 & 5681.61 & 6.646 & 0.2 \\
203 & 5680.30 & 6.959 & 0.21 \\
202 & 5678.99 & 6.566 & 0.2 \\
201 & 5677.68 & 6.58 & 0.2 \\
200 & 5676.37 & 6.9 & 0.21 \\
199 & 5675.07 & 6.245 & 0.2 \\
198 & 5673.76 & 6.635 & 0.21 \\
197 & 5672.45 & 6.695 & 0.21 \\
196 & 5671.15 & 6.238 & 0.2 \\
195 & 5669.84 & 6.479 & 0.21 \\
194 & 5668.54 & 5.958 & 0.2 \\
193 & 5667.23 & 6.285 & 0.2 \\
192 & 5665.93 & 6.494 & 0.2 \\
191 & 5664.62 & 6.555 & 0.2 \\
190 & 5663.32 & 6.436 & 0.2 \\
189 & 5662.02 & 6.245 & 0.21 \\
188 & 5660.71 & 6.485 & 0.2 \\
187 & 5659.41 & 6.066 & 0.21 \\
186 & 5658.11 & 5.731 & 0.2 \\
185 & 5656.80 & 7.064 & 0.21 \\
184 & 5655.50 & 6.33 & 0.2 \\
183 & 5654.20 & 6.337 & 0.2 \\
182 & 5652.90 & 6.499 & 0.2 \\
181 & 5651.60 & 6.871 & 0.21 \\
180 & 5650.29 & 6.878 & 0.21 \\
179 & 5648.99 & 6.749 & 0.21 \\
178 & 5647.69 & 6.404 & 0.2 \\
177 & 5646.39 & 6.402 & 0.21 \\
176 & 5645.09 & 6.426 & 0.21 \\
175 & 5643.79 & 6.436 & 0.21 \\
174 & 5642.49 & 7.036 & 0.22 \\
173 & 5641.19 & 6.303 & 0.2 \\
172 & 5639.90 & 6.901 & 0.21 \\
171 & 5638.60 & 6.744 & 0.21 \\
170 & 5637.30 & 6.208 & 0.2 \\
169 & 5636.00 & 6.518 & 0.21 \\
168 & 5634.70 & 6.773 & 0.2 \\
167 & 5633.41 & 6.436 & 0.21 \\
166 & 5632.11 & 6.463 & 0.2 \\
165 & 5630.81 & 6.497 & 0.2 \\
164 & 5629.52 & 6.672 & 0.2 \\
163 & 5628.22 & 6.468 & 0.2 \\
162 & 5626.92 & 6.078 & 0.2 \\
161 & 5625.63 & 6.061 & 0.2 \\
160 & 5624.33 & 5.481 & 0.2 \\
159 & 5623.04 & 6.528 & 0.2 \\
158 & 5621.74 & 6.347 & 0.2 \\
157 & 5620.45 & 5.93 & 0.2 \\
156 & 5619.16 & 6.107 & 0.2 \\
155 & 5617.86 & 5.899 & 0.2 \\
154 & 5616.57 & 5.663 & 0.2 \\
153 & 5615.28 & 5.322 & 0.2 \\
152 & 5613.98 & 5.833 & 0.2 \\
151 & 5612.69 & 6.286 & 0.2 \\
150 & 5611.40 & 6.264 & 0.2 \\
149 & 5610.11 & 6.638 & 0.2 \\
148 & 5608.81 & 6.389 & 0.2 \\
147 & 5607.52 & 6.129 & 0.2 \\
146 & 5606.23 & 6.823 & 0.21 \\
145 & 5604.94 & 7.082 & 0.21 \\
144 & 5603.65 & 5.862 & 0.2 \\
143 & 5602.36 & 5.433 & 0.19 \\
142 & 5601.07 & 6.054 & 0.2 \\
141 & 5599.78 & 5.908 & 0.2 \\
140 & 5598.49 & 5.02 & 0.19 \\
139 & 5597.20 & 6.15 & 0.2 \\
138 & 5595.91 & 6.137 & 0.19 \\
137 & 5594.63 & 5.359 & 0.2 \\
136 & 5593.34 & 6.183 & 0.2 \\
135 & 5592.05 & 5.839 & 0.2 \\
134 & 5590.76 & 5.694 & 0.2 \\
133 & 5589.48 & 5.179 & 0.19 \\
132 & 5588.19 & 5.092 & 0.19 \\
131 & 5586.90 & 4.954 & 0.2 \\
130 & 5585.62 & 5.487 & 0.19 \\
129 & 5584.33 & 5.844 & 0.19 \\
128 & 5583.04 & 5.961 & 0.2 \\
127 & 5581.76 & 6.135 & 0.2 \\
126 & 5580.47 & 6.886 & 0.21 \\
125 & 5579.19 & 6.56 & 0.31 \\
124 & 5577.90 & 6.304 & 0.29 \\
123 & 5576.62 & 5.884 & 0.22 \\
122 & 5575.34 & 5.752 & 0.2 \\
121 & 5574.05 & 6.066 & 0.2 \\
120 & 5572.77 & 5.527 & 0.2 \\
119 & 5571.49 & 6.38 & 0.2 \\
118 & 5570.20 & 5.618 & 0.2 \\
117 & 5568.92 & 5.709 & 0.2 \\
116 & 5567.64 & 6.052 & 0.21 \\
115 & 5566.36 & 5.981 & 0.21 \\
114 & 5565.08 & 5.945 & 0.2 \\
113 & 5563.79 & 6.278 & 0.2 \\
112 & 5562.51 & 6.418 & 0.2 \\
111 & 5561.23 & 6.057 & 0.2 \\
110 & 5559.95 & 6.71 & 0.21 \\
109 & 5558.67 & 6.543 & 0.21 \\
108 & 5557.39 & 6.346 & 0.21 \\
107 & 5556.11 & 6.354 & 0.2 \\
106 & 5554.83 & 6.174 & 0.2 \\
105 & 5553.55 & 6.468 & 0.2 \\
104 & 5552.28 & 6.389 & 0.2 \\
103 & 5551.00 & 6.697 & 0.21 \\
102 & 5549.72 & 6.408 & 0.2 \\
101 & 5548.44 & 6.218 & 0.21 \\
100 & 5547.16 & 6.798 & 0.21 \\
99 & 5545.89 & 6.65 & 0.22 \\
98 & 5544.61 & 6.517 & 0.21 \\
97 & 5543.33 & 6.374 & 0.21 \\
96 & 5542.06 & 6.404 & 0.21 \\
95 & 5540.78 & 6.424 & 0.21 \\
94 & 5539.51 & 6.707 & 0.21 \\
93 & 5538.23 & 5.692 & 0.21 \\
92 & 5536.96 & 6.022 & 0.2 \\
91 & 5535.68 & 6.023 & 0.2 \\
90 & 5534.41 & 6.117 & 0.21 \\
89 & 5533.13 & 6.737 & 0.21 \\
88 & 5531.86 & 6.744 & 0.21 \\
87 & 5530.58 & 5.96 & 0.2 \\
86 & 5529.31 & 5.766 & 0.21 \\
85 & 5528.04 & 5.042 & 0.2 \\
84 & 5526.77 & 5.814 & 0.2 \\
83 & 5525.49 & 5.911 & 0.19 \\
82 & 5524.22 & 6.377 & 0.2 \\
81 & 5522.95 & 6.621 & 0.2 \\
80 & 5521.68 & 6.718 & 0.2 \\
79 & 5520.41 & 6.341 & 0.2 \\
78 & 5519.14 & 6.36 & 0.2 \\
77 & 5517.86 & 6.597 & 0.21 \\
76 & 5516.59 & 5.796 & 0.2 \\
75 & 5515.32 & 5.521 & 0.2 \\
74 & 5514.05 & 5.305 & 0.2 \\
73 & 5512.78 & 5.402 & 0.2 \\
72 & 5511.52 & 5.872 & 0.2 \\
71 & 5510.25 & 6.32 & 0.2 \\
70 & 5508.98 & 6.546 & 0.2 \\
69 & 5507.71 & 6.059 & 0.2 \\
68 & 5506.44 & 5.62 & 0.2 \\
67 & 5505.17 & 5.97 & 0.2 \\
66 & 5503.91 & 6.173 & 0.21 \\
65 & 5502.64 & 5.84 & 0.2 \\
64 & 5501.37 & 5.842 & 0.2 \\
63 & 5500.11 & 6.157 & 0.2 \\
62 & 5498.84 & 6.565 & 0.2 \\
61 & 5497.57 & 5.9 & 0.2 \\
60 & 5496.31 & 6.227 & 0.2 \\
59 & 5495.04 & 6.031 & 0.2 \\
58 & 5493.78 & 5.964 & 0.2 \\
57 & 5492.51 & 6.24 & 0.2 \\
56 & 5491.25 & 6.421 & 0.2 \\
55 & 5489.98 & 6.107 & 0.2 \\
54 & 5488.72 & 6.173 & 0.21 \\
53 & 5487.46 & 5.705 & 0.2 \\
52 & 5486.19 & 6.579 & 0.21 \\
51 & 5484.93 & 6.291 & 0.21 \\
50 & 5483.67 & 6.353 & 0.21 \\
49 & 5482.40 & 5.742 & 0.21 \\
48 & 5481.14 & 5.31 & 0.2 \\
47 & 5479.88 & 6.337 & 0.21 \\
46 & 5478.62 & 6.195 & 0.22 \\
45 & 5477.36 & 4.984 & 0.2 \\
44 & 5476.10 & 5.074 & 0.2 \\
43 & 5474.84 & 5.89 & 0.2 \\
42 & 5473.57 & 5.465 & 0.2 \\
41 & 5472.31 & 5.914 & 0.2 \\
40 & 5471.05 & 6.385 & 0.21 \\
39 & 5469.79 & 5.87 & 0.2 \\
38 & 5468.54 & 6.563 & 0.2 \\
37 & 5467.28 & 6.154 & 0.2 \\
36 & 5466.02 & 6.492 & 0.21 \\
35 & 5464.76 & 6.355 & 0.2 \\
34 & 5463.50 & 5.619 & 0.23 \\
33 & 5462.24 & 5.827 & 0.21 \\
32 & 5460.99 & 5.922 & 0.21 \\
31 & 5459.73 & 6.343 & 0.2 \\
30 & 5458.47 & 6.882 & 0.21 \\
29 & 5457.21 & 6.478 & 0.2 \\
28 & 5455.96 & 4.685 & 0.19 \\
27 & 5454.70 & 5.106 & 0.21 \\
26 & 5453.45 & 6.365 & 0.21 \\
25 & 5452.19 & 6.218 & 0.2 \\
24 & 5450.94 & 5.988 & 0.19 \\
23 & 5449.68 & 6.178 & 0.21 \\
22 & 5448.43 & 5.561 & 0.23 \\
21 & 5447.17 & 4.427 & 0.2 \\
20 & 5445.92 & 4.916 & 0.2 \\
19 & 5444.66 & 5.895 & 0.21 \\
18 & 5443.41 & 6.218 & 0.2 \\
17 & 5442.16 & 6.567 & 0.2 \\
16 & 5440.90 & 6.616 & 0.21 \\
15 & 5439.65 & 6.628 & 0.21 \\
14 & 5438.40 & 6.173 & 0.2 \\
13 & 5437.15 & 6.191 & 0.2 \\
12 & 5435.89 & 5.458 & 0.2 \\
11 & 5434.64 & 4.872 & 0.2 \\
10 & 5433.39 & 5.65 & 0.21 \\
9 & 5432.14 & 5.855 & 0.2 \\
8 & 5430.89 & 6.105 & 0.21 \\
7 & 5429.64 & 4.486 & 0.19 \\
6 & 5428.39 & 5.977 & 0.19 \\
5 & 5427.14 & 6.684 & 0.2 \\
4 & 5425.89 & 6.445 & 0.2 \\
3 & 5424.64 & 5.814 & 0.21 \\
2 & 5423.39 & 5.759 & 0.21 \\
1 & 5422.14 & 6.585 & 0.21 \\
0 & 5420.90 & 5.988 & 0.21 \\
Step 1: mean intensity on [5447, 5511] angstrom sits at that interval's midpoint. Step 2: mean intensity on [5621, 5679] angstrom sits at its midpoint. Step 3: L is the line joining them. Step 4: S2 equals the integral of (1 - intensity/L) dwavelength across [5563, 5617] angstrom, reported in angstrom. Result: 3.0 angstrom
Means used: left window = 6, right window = 6.45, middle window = 5.95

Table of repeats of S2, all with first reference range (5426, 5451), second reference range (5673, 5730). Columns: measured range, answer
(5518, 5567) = -2.1 angstrom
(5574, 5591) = 0.8 angstrom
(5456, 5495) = -0.9 angstrom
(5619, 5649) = -0.9 angstrom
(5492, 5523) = -0.5 angstrom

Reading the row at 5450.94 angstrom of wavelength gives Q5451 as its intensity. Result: 5.988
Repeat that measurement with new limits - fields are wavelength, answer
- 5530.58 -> 5.96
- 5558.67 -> 6.543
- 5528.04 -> 5.042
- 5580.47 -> 6.886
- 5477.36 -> 4.984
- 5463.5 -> 5.619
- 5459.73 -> 6.343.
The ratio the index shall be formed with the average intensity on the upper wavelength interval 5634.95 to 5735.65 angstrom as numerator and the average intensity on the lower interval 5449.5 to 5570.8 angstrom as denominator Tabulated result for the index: 1.05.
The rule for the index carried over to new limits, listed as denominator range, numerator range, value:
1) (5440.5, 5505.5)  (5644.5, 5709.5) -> 1.07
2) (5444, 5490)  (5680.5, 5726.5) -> 1.08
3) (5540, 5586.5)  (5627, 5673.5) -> 1.04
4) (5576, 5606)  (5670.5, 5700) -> 1.10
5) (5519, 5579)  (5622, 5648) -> 1.04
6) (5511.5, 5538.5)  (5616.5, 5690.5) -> 1.06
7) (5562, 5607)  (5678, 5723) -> 1.07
